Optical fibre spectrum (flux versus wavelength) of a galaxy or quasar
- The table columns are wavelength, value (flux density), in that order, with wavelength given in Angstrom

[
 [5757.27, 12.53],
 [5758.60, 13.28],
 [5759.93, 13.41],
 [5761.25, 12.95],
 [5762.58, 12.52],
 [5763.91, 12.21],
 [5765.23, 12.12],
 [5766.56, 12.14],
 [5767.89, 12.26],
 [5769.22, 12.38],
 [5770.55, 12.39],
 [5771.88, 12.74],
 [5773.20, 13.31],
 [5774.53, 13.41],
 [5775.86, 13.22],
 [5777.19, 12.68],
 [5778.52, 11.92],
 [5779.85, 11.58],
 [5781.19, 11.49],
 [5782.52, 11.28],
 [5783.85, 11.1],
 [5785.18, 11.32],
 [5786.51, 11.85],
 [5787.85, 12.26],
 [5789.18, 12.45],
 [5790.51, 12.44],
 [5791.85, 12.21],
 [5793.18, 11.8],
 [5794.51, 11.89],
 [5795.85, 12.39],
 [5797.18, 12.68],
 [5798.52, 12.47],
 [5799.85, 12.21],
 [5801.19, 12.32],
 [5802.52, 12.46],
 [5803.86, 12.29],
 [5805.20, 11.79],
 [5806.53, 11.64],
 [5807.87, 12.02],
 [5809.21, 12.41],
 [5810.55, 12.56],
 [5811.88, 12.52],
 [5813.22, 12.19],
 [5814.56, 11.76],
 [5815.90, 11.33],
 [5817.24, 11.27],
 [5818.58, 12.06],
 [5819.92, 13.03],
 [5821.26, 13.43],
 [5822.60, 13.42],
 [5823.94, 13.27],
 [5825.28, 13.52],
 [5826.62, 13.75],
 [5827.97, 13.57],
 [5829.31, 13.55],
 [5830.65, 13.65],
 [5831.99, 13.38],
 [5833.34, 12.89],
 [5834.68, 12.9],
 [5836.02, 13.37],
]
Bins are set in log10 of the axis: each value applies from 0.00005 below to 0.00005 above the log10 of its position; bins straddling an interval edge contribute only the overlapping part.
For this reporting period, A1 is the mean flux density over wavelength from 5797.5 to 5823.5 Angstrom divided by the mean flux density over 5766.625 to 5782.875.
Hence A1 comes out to 0.99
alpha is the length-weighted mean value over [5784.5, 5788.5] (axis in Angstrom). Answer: 11.8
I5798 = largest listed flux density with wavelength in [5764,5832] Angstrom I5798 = 13.75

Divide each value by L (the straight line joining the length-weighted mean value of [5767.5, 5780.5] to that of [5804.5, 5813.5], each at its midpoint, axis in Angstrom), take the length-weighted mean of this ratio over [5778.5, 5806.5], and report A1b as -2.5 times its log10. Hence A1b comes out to 0.03 mag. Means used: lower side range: 12.6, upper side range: 12.2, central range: 12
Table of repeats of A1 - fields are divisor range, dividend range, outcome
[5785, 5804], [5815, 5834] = 1.06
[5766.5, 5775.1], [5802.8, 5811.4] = 0.96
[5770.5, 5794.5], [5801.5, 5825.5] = 1.02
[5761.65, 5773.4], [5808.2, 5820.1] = 0.97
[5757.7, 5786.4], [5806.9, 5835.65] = 1.03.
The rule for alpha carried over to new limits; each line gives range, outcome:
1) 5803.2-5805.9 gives 12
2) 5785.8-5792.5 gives 12.2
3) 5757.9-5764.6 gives 12.9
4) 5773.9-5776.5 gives 13.3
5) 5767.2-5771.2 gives 12.3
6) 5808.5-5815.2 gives 12.3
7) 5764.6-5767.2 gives 12.1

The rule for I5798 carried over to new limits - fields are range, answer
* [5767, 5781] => 13.41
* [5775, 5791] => 13.22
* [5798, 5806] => 12.47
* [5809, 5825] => 13.43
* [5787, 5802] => 12.68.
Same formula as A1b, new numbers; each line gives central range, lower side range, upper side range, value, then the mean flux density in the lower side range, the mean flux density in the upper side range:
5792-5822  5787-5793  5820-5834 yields 0.05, 12.3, 13.4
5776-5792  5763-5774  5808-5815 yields 0.04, 12.5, 12.3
